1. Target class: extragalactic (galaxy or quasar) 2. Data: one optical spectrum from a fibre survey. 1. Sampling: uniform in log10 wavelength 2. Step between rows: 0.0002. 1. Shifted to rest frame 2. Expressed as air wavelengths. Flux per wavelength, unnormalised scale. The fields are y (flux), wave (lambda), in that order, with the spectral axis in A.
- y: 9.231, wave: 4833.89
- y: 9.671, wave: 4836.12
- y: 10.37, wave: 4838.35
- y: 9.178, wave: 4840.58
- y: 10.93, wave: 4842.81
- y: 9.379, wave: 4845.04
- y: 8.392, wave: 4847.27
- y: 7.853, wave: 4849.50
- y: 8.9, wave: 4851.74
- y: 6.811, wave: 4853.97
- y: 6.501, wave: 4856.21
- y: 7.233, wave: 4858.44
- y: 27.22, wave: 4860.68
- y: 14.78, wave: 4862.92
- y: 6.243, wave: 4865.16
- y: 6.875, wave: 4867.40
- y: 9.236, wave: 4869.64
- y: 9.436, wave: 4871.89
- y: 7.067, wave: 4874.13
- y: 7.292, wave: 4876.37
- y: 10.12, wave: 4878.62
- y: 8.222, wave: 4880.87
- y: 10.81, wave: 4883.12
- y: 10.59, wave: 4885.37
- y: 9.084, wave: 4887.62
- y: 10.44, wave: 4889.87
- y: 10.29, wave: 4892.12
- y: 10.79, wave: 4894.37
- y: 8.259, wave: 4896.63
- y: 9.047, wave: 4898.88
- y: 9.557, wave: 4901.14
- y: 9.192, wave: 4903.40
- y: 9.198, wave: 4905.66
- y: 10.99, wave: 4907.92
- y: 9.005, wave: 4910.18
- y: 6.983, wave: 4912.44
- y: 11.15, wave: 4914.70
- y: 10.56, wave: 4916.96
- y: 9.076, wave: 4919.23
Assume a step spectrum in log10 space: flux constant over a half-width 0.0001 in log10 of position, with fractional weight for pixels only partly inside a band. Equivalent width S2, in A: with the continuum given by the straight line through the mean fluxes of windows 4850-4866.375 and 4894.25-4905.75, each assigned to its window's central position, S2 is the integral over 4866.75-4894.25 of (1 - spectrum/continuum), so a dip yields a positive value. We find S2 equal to 2.1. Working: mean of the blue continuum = 11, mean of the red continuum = 9.22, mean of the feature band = 9.22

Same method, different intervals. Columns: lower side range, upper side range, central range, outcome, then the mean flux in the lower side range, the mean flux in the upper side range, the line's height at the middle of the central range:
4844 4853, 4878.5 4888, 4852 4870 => -3.1 A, 8.6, 9.78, 9.02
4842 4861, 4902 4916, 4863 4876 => 1.7 A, 9.64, 9.44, 9.58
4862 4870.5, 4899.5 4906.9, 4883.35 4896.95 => -1.2 A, 9.16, 9.31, 9.26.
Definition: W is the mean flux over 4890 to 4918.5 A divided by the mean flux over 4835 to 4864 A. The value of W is 0.9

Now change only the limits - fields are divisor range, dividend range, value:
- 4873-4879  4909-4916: 1.15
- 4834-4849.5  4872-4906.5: 0.98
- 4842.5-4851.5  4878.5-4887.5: 1.10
